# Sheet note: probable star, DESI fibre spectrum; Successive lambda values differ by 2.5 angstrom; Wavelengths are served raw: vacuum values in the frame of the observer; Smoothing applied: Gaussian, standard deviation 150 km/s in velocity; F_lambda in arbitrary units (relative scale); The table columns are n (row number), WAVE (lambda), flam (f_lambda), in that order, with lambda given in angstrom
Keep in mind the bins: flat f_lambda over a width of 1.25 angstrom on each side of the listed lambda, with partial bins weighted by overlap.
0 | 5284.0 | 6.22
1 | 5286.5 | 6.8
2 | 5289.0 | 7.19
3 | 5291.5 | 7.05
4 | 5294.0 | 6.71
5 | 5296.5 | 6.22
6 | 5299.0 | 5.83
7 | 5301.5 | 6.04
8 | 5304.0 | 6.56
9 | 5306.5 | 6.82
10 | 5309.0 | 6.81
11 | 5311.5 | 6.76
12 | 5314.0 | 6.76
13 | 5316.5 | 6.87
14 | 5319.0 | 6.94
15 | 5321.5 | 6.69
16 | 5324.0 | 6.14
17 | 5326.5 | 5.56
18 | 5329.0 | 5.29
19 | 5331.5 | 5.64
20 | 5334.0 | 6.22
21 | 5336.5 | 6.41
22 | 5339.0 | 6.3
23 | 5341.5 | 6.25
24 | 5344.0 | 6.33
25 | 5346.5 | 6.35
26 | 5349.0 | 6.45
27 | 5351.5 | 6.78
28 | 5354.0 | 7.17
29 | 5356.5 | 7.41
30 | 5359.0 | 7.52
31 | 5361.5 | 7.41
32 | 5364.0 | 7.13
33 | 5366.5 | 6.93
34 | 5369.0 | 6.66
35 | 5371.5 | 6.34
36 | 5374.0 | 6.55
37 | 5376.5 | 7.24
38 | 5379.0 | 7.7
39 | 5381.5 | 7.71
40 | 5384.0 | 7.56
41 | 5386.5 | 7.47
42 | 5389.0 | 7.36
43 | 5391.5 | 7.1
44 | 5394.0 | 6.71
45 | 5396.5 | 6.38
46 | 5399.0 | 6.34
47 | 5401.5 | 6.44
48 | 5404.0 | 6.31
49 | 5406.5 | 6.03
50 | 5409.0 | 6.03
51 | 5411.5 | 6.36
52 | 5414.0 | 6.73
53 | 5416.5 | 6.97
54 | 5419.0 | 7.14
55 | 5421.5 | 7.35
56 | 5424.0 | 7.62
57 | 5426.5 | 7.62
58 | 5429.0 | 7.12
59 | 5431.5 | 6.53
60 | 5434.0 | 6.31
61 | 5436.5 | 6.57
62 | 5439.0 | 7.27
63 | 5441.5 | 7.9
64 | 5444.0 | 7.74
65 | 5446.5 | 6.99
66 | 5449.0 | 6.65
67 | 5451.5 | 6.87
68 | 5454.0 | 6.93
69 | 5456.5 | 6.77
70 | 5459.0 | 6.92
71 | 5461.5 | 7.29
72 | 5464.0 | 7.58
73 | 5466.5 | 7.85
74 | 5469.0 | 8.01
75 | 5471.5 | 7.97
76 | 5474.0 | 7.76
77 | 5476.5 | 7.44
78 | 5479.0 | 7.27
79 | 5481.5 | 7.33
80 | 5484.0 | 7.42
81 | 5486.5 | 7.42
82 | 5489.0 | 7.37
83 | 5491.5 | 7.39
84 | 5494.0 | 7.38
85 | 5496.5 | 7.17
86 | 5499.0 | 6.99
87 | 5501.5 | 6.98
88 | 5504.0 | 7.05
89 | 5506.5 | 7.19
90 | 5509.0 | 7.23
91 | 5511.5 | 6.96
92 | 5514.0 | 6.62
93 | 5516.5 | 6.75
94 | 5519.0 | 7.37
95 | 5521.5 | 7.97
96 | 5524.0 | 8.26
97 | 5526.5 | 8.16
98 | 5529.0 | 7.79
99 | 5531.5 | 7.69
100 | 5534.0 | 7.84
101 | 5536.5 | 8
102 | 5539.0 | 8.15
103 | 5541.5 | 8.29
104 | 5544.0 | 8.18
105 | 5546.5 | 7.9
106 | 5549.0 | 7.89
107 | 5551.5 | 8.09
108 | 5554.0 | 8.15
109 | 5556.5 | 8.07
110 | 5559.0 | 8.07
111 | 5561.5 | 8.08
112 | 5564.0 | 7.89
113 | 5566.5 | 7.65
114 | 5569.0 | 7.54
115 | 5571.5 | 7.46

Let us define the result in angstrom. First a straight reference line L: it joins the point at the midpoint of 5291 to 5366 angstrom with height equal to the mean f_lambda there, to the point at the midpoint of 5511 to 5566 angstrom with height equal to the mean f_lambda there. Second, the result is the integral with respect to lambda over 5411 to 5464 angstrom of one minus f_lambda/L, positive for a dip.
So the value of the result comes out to 1.2 angstrom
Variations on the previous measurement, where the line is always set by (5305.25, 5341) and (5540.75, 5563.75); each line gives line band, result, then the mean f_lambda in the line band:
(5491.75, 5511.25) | 1.4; 7.14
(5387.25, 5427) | 1.2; 6.77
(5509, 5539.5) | 1.0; 7.6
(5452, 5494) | 0.4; 7.41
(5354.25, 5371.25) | -1.2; 7.13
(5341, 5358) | -0.4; 6.71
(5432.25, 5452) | 0.6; 7.03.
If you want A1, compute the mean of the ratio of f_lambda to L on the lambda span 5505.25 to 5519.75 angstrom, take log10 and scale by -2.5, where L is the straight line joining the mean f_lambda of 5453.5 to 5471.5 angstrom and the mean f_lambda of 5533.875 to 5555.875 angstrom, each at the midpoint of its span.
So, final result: 0.12 mag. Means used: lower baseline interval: 7.4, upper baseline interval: 8.07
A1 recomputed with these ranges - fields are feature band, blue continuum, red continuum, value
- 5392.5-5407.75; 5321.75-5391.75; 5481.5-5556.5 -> 0.095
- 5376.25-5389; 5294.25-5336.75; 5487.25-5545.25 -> -0.124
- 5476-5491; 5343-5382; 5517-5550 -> 0.040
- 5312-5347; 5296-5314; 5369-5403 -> 0.057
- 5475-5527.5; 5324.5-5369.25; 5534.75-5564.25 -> 0.055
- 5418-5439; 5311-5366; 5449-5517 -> -0.008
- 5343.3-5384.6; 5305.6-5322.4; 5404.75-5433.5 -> -0.030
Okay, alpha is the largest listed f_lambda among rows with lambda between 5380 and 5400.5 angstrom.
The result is 7.71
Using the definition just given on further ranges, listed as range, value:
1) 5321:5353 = 6.78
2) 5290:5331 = 7.05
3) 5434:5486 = 8.01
